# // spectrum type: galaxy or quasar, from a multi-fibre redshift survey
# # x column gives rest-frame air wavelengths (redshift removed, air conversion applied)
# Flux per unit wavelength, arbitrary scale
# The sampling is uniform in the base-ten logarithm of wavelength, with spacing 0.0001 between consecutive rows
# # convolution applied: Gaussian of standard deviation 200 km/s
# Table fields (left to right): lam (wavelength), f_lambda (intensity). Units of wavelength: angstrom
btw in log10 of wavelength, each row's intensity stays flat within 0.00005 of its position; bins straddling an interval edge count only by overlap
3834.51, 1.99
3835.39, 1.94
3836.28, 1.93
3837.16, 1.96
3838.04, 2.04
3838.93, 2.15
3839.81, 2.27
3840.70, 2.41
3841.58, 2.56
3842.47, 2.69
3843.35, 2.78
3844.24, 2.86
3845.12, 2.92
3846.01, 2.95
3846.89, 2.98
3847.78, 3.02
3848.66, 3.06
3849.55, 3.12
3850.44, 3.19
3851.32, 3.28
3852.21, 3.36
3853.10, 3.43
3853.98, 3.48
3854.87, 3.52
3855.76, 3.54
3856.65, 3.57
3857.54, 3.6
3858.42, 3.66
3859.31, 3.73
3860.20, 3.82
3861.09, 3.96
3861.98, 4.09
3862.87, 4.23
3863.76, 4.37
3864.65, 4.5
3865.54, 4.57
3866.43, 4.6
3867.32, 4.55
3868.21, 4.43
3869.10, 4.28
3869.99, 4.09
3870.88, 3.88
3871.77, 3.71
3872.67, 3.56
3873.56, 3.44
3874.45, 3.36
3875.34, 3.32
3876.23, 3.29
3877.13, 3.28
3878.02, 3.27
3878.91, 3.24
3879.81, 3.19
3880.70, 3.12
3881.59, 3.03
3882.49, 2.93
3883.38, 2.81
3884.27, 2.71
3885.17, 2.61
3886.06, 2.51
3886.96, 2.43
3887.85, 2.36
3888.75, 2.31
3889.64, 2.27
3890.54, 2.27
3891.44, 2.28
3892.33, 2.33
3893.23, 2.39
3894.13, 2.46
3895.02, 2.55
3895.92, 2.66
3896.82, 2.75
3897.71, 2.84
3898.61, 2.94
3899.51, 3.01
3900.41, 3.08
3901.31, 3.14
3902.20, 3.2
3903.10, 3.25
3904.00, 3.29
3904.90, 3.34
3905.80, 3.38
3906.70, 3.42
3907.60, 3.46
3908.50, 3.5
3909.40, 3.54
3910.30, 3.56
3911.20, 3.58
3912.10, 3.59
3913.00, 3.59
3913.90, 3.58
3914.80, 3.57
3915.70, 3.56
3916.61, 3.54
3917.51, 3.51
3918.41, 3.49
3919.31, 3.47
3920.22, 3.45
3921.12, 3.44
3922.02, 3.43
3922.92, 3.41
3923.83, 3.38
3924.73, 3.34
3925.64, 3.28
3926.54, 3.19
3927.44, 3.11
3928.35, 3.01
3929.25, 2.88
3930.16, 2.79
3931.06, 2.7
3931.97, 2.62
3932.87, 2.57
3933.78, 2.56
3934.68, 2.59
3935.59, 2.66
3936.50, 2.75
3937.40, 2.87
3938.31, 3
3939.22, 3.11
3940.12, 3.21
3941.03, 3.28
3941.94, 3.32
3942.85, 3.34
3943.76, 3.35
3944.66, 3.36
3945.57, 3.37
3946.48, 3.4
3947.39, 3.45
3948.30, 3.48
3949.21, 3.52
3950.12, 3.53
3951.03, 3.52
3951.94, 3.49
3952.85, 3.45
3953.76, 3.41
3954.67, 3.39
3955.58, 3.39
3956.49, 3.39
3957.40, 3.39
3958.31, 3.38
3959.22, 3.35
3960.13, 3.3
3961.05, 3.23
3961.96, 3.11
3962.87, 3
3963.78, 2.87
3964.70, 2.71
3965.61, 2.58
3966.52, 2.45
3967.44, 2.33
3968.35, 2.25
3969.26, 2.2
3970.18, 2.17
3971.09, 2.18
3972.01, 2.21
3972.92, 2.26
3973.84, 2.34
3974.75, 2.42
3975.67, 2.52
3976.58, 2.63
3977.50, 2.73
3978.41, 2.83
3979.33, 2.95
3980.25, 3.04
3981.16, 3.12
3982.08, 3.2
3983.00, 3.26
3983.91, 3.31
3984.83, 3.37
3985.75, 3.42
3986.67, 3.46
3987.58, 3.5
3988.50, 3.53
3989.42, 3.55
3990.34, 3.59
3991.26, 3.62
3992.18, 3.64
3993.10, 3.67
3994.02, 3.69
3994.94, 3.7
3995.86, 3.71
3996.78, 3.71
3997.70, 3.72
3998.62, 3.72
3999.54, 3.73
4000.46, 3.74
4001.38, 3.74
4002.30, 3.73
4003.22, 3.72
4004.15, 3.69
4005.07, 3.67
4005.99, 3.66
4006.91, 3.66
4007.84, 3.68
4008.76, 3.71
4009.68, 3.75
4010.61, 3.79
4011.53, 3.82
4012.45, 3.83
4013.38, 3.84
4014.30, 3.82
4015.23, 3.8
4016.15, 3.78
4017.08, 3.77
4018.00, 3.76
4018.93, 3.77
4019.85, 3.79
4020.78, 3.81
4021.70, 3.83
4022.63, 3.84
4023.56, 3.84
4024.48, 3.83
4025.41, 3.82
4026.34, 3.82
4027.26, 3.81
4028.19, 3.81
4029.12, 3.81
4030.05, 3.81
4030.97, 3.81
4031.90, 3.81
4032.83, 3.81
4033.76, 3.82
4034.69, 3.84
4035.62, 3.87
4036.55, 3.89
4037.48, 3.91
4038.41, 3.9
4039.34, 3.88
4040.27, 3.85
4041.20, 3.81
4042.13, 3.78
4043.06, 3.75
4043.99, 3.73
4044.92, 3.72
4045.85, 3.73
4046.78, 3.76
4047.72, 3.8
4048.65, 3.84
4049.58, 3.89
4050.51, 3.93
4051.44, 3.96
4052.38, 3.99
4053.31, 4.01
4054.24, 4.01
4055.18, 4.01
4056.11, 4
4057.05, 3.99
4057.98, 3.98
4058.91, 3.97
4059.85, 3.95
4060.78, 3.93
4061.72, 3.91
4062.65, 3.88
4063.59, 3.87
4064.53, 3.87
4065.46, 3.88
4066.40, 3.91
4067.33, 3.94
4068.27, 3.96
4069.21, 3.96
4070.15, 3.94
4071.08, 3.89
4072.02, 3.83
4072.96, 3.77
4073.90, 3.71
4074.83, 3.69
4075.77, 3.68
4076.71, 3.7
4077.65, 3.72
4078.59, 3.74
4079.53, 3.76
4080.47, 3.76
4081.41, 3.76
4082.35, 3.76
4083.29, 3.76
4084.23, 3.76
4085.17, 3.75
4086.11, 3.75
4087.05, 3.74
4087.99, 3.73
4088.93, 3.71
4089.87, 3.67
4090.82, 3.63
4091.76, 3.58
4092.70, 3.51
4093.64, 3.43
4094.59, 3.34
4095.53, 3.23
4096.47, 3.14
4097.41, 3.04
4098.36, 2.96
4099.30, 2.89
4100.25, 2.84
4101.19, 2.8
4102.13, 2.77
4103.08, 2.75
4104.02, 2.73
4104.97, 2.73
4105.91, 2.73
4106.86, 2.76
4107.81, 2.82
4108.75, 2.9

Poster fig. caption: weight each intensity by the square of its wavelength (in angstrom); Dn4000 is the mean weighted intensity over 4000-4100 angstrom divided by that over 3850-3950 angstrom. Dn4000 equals 1.24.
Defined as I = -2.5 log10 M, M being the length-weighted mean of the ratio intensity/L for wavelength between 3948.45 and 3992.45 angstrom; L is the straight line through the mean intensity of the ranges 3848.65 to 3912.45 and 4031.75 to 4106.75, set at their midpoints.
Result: 0.15 mag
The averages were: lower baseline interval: 3.31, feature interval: 3.04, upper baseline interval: 3.67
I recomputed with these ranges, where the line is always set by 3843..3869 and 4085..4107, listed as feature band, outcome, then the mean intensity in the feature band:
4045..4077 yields -0.185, 3.89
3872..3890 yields 0.210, 2.96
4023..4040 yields -0.154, 3.84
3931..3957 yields 0.098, 3.18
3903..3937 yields 0.091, 3.25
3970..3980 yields 0.345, 2.5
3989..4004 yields -0.090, 3.69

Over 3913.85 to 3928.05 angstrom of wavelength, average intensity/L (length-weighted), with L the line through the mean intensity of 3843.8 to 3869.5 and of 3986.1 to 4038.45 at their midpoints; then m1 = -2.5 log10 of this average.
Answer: 0.09 mag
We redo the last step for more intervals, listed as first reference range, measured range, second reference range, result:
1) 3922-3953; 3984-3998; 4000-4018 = 0.00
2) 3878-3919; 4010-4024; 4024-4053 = -0.03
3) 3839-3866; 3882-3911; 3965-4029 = 0.18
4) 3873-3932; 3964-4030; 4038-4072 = 0.07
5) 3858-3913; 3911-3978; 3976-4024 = 0.12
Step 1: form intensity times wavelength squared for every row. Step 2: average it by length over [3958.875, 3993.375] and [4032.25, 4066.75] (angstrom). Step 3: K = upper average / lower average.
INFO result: 1.37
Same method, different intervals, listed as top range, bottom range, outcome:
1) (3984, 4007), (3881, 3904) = 1.42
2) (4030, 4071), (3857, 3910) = 1.29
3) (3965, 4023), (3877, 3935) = 1.15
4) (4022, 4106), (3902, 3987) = 1.26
